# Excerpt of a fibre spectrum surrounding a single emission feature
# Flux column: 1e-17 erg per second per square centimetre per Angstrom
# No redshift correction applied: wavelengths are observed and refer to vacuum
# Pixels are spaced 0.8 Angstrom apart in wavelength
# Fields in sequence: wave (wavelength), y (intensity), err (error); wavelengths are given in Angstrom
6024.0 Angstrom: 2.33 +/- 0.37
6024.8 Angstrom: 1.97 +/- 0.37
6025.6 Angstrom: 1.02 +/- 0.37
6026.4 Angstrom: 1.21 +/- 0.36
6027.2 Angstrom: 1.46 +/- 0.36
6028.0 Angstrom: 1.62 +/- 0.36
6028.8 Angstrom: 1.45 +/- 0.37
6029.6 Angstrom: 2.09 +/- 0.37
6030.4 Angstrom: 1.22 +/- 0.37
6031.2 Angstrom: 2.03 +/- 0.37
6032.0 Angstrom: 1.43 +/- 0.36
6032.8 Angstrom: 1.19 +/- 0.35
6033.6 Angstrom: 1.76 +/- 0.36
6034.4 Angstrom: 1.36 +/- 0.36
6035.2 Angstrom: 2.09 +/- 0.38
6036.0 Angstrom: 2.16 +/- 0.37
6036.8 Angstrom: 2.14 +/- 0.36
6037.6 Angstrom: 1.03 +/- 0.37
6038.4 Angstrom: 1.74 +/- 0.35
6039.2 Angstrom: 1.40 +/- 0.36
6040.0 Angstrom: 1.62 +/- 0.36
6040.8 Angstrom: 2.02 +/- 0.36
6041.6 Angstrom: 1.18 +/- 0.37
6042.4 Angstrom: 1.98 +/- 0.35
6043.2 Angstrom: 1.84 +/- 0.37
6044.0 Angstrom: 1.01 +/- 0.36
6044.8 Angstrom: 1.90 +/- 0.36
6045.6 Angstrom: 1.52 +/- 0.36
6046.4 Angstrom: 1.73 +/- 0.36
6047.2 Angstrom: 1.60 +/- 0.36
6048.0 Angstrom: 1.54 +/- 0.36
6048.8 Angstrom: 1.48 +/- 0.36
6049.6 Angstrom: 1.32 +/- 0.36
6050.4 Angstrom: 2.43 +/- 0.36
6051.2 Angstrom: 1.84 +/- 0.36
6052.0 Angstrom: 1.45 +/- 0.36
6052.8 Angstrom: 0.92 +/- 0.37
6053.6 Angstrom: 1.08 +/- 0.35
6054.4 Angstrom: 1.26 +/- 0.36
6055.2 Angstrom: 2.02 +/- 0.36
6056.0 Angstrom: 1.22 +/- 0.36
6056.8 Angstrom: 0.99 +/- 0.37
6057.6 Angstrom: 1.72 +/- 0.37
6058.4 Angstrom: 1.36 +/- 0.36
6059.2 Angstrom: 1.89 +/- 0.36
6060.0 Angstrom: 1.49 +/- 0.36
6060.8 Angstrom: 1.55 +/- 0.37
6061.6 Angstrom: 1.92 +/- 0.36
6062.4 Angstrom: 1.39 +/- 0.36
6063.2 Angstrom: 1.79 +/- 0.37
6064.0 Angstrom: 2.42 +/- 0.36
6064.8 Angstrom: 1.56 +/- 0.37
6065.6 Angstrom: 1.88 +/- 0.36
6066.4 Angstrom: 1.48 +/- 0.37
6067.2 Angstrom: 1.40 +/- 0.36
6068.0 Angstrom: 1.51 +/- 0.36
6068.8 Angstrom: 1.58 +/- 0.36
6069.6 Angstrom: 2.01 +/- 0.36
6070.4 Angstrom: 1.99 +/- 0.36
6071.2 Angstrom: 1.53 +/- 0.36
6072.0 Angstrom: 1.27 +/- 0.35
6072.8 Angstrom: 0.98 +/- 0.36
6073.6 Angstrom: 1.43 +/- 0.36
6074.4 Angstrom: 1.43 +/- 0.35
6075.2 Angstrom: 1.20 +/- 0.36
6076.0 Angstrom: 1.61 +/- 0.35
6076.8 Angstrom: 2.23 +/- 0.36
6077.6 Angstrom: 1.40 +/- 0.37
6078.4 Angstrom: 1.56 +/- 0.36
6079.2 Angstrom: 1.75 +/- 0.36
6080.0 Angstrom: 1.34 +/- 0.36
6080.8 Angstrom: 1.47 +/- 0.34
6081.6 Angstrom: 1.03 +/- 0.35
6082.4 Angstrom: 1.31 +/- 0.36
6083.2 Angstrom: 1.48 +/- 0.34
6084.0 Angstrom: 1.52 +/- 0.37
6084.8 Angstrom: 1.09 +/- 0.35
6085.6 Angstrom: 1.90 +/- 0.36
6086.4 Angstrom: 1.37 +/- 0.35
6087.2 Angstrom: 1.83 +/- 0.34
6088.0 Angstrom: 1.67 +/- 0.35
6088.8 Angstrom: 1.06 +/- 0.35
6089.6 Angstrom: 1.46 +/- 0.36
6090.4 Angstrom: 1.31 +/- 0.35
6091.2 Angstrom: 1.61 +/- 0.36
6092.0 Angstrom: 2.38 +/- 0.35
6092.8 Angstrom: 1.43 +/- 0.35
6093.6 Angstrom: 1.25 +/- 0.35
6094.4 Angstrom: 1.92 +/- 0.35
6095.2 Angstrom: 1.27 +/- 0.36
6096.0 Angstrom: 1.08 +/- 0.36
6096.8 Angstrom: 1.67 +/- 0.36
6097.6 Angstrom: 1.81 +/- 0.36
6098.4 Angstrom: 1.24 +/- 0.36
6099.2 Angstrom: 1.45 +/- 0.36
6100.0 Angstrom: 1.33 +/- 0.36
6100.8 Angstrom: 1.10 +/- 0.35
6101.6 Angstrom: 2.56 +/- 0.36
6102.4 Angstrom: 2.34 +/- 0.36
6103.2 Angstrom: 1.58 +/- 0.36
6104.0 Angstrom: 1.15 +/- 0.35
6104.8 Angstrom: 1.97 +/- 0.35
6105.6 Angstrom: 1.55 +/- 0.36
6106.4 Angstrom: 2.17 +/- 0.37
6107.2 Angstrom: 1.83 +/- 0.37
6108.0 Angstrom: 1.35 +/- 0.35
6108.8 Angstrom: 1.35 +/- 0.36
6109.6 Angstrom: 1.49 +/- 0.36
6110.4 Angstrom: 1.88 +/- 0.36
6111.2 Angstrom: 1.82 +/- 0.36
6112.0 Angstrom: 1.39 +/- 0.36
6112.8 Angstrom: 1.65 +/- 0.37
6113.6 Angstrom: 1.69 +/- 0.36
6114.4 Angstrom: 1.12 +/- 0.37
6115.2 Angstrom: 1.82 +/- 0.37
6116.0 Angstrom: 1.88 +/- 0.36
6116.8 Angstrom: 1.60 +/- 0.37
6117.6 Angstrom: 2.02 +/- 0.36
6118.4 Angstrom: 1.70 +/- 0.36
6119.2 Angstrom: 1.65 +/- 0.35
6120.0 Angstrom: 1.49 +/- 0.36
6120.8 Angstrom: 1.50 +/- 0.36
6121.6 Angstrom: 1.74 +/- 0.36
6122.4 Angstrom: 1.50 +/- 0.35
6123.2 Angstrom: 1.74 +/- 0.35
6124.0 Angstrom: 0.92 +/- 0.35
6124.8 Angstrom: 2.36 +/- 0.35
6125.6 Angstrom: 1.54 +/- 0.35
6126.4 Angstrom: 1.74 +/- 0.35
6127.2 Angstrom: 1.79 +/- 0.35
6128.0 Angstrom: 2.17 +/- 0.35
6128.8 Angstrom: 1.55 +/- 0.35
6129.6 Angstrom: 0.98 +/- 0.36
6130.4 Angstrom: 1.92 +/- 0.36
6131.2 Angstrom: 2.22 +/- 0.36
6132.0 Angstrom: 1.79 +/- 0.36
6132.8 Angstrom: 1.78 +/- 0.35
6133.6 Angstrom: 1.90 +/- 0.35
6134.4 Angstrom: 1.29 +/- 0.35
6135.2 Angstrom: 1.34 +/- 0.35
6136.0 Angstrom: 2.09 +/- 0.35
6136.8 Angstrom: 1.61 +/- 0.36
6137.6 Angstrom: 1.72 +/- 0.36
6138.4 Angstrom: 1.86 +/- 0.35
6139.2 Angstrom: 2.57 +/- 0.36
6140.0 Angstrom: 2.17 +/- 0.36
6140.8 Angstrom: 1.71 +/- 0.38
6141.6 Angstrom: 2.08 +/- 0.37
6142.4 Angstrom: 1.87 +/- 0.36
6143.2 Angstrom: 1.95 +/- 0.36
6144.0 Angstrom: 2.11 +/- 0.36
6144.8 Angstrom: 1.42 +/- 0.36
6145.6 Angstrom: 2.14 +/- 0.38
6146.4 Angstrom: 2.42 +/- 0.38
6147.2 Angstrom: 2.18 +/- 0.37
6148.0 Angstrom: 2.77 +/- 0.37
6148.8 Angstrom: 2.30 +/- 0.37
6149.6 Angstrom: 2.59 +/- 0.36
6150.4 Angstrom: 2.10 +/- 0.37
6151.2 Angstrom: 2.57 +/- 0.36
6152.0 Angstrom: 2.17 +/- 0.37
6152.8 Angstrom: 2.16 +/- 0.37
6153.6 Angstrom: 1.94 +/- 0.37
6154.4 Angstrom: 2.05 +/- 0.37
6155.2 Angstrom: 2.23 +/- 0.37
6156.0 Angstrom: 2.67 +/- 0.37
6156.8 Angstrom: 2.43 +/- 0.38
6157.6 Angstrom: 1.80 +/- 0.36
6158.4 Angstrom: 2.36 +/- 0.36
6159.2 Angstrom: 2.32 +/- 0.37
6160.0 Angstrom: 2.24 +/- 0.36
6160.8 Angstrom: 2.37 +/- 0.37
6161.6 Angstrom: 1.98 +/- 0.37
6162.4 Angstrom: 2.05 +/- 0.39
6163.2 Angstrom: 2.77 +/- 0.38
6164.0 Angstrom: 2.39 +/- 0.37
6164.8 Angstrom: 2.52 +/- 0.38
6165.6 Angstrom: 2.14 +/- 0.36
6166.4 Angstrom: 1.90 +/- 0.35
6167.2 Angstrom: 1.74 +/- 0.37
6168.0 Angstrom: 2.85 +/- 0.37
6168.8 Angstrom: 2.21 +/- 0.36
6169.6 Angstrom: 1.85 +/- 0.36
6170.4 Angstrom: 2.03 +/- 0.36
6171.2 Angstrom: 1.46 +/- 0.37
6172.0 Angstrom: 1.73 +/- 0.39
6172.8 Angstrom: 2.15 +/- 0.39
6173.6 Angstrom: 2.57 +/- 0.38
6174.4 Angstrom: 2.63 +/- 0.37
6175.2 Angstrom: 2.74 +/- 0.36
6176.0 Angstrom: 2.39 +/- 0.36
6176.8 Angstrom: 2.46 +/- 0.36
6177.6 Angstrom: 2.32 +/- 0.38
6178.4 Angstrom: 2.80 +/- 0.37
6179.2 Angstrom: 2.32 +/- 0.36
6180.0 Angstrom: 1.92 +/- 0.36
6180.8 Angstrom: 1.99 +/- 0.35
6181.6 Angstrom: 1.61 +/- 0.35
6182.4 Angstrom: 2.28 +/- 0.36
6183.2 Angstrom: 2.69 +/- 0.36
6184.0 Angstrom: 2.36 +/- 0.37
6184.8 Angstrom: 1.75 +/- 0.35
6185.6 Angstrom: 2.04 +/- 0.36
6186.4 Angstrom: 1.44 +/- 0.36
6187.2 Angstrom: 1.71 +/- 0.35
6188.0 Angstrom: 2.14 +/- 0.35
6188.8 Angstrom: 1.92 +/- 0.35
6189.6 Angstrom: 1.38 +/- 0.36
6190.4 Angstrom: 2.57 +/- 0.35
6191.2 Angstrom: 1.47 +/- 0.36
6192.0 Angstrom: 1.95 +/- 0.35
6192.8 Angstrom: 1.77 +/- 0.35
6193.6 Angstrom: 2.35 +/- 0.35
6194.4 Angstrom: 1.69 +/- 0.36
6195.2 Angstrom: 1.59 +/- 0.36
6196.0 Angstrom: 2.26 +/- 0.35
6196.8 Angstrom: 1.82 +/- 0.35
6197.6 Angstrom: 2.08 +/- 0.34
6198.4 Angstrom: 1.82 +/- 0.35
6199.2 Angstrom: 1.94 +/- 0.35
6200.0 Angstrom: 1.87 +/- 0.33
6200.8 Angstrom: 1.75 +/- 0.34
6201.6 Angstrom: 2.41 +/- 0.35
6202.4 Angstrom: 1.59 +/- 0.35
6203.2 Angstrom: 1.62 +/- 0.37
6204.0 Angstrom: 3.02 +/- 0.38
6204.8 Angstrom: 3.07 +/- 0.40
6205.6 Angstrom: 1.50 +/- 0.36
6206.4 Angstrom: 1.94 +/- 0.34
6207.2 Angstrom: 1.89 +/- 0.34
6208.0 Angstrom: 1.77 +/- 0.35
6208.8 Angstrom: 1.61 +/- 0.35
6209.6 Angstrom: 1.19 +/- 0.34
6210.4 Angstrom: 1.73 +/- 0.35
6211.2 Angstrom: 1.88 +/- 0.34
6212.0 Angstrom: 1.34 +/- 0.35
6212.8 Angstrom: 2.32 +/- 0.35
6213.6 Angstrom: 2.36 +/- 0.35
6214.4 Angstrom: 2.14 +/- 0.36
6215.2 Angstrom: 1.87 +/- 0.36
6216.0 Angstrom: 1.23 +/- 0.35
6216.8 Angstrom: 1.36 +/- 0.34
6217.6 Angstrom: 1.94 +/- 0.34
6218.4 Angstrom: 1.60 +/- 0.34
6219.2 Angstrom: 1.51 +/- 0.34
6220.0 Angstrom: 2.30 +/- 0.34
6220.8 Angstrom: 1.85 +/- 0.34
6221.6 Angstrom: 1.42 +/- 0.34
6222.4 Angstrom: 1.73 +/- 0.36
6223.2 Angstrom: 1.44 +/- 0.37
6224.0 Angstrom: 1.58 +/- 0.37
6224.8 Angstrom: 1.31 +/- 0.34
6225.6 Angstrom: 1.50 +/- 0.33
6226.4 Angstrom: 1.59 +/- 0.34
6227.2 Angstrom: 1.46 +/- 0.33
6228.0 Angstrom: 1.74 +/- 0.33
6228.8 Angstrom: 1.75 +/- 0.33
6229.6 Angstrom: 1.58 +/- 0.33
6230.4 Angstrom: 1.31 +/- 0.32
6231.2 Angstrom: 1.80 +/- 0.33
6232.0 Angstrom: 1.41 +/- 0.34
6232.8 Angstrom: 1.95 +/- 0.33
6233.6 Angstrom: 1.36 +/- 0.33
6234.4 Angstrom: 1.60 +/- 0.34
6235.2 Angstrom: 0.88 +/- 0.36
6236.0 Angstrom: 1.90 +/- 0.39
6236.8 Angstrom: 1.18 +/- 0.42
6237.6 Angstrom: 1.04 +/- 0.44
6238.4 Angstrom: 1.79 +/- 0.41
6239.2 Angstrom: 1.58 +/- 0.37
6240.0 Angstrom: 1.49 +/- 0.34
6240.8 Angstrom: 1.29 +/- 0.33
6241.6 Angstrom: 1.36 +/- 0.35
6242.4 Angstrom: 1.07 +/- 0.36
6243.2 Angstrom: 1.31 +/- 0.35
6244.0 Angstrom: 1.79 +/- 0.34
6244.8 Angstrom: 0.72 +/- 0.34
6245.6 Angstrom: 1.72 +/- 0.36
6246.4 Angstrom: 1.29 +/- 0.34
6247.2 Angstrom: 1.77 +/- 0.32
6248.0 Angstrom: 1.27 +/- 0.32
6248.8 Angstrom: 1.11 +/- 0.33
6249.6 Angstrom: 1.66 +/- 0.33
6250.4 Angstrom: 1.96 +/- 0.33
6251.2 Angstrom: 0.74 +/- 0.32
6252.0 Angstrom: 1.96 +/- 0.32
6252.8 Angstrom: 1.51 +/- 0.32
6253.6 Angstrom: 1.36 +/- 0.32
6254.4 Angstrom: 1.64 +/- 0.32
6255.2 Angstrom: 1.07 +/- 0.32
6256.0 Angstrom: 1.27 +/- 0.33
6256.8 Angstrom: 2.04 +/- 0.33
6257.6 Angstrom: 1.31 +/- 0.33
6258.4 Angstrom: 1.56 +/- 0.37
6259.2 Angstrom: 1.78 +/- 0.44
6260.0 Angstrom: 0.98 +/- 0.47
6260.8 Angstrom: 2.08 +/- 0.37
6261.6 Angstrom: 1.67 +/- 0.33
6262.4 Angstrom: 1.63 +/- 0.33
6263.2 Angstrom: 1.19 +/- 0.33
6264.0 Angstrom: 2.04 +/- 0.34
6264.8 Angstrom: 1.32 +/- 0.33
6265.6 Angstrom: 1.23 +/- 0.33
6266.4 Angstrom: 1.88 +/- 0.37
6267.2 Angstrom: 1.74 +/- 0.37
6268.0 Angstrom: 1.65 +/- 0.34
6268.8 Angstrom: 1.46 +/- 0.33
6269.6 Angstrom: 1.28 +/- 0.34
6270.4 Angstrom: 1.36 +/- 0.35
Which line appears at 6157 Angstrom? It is Mg II 2798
